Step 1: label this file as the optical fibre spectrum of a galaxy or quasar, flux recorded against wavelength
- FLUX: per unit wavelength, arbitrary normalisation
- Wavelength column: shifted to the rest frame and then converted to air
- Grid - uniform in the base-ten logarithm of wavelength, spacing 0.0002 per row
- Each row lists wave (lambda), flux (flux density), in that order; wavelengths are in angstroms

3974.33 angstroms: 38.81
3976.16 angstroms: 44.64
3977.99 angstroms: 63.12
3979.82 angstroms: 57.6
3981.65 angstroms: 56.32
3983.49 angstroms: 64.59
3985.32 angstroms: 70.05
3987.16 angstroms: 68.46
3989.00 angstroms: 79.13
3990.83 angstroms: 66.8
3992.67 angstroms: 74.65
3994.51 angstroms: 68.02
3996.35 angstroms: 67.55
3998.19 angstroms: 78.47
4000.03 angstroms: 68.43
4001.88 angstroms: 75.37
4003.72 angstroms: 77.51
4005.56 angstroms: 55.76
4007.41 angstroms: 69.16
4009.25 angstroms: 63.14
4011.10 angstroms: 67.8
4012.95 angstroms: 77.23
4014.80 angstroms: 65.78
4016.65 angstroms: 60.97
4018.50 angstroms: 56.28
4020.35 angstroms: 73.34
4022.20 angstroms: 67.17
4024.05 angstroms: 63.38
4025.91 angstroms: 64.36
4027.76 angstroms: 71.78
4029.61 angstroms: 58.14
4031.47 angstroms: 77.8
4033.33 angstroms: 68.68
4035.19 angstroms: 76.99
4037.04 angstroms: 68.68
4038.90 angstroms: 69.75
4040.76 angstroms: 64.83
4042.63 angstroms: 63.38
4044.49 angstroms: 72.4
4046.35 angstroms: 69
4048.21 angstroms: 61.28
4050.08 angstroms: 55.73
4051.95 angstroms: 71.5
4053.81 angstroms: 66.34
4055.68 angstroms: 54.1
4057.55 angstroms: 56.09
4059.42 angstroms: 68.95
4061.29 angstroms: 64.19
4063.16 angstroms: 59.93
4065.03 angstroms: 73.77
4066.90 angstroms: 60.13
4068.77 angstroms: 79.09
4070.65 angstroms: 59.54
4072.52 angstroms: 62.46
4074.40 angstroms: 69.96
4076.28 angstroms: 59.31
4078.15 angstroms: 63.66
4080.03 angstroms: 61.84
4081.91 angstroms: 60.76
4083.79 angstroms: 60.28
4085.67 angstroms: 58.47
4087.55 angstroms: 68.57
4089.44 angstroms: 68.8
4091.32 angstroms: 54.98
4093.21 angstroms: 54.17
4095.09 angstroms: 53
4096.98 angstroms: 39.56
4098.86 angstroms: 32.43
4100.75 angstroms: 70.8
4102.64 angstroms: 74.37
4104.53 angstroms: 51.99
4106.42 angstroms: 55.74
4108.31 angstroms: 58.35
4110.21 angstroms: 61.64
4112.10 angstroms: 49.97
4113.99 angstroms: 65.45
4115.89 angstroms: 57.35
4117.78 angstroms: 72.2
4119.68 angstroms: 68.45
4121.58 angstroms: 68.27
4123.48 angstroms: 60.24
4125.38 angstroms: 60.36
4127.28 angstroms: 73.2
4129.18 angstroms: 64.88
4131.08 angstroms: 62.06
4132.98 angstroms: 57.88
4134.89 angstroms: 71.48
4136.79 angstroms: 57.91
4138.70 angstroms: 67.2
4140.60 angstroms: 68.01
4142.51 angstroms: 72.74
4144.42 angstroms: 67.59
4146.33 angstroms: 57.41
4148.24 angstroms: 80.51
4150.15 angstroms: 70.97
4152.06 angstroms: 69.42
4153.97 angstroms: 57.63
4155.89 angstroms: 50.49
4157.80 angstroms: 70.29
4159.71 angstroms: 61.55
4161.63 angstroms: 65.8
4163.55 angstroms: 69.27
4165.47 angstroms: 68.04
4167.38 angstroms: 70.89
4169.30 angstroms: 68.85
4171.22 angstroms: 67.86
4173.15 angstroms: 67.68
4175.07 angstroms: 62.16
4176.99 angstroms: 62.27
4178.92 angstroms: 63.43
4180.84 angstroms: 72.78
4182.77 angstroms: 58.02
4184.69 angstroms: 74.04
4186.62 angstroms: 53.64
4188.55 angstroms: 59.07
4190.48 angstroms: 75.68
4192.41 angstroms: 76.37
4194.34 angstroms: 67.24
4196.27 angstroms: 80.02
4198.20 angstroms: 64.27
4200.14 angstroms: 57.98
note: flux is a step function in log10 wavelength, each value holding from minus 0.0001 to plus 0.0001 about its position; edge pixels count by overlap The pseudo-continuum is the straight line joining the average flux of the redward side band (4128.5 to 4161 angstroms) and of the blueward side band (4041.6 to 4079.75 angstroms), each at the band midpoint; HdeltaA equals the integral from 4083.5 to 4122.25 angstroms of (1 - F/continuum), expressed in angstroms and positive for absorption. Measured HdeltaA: 3.4 angstroms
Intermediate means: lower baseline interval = 64.5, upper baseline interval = 65.2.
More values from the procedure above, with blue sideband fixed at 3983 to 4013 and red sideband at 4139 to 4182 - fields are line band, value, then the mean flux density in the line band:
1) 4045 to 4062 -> 1.38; 63.2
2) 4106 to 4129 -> 1.58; 62.8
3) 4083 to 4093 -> 0.95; 61.6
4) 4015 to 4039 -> 0.70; 67.4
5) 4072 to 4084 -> 0.98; 62.7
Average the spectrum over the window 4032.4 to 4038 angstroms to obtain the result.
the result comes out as 71.5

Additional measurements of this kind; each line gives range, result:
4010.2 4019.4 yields 65.6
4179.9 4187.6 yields 64.6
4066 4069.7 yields 69.7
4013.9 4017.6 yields 63.3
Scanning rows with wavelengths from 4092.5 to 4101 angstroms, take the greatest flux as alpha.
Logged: 70.8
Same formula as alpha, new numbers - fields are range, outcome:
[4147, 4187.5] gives 80.51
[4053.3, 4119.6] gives 79.09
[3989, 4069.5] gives 79.13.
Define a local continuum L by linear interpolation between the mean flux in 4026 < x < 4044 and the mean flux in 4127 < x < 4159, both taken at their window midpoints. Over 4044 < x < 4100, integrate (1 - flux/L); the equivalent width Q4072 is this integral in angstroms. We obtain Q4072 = 5.4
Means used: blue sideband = 68.8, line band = 61.3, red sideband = 65.7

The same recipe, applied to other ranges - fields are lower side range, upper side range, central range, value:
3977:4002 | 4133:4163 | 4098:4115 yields 2.1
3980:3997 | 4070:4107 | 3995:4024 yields -0.9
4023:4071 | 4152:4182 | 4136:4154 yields -0.5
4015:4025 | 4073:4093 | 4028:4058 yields -1.2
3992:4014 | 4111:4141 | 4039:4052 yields 0.5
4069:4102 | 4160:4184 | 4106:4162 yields -0.9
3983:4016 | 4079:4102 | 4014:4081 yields -2.6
